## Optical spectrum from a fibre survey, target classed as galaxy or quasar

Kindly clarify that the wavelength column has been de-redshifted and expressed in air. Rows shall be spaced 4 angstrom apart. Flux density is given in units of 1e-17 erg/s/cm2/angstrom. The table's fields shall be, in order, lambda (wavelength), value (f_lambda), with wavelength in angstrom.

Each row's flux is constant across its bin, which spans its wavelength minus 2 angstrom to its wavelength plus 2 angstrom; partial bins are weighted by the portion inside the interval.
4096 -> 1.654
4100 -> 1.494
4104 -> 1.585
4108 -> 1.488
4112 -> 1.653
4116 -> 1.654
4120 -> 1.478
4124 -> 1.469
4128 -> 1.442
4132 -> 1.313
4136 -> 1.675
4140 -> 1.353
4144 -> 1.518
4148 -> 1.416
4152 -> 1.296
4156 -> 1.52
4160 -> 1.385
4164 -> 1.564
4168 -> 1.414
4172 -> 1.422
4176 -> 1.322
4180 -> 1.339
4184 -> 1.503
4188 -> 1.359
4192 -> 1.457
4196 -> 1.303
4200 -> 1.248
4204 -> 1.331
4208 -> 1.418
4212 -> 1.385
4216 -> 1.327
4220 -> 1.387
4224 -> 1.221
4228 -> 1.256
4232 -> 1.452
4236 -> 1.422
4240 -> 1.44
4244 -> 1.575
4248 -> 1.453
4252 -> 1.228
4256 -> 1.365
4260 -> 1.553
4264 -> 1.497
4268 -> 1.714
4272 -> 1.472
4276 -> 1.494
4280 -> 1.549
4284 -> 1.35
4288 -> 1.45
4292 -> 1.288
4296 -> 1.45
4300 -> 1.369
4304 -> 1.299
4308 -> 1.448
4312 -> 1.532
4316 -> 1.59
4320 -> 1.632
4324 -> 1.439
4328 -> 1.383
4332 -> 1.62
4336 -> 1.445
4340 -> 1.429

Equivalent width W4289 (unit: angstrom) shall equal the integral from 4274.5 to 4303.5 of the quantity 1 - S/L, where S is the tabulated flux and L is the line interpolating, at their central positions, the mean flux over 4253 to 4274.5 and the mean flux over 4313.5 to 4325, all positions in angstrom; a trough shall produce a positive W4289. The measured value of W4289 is 2.23 angstrom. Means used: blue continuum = 1.51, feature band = 1.41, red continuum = 1.56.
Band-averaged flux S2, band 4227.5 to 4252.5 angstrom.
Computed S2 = 1.42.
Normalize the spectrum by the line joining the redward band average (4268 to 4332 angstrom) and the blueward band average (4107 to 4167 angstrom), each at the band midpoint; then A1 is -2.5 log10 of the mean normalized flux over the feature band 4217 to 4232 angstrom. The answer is 0.12 mag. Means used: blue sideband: 1.48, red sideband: 1.46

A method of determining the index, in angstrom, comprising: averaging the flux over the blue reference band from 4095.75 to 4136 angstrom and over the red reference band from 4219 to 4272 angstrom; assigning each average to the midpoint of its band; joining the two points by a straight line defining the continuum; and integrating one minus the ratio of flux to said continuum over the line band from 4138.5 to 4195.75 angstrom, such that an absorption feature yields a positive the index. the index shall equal 2.7 angstrom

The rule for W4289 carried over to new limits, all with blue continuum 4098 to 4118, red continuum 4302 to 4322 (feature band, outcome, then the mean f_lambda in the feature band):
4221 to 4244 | 2.3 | 1.38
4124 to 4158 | 2.6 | 1.44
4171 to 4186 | 1.5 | 1.39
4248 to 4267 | 1.1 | 1.43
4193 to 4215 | 2.8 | 1.34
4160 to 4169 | 0.5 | 1.47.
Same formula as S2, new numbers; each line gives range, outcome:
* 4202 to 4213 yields 1.38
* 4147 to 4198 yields 1.41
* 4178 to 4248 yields 1.38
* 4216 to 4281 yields 1.44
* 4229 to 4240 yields 1.42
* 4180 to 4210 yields 1.37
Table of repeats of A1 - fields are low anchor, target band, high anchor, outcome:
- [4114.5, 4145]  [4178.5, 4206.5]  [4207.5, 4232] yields 0.01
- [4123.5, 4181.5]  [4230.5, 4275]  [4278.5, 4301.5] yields -0.04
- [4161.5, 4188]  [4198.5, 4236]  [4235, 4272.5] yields 0.08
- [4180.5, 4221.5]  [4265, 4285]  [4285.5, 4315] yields -0.09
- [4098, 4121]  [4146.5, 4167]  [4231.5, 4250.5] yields 0.07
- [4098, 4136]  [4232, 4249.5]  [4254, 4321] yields 0.01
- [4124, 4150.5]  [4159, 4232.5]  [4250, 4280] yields 0.07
